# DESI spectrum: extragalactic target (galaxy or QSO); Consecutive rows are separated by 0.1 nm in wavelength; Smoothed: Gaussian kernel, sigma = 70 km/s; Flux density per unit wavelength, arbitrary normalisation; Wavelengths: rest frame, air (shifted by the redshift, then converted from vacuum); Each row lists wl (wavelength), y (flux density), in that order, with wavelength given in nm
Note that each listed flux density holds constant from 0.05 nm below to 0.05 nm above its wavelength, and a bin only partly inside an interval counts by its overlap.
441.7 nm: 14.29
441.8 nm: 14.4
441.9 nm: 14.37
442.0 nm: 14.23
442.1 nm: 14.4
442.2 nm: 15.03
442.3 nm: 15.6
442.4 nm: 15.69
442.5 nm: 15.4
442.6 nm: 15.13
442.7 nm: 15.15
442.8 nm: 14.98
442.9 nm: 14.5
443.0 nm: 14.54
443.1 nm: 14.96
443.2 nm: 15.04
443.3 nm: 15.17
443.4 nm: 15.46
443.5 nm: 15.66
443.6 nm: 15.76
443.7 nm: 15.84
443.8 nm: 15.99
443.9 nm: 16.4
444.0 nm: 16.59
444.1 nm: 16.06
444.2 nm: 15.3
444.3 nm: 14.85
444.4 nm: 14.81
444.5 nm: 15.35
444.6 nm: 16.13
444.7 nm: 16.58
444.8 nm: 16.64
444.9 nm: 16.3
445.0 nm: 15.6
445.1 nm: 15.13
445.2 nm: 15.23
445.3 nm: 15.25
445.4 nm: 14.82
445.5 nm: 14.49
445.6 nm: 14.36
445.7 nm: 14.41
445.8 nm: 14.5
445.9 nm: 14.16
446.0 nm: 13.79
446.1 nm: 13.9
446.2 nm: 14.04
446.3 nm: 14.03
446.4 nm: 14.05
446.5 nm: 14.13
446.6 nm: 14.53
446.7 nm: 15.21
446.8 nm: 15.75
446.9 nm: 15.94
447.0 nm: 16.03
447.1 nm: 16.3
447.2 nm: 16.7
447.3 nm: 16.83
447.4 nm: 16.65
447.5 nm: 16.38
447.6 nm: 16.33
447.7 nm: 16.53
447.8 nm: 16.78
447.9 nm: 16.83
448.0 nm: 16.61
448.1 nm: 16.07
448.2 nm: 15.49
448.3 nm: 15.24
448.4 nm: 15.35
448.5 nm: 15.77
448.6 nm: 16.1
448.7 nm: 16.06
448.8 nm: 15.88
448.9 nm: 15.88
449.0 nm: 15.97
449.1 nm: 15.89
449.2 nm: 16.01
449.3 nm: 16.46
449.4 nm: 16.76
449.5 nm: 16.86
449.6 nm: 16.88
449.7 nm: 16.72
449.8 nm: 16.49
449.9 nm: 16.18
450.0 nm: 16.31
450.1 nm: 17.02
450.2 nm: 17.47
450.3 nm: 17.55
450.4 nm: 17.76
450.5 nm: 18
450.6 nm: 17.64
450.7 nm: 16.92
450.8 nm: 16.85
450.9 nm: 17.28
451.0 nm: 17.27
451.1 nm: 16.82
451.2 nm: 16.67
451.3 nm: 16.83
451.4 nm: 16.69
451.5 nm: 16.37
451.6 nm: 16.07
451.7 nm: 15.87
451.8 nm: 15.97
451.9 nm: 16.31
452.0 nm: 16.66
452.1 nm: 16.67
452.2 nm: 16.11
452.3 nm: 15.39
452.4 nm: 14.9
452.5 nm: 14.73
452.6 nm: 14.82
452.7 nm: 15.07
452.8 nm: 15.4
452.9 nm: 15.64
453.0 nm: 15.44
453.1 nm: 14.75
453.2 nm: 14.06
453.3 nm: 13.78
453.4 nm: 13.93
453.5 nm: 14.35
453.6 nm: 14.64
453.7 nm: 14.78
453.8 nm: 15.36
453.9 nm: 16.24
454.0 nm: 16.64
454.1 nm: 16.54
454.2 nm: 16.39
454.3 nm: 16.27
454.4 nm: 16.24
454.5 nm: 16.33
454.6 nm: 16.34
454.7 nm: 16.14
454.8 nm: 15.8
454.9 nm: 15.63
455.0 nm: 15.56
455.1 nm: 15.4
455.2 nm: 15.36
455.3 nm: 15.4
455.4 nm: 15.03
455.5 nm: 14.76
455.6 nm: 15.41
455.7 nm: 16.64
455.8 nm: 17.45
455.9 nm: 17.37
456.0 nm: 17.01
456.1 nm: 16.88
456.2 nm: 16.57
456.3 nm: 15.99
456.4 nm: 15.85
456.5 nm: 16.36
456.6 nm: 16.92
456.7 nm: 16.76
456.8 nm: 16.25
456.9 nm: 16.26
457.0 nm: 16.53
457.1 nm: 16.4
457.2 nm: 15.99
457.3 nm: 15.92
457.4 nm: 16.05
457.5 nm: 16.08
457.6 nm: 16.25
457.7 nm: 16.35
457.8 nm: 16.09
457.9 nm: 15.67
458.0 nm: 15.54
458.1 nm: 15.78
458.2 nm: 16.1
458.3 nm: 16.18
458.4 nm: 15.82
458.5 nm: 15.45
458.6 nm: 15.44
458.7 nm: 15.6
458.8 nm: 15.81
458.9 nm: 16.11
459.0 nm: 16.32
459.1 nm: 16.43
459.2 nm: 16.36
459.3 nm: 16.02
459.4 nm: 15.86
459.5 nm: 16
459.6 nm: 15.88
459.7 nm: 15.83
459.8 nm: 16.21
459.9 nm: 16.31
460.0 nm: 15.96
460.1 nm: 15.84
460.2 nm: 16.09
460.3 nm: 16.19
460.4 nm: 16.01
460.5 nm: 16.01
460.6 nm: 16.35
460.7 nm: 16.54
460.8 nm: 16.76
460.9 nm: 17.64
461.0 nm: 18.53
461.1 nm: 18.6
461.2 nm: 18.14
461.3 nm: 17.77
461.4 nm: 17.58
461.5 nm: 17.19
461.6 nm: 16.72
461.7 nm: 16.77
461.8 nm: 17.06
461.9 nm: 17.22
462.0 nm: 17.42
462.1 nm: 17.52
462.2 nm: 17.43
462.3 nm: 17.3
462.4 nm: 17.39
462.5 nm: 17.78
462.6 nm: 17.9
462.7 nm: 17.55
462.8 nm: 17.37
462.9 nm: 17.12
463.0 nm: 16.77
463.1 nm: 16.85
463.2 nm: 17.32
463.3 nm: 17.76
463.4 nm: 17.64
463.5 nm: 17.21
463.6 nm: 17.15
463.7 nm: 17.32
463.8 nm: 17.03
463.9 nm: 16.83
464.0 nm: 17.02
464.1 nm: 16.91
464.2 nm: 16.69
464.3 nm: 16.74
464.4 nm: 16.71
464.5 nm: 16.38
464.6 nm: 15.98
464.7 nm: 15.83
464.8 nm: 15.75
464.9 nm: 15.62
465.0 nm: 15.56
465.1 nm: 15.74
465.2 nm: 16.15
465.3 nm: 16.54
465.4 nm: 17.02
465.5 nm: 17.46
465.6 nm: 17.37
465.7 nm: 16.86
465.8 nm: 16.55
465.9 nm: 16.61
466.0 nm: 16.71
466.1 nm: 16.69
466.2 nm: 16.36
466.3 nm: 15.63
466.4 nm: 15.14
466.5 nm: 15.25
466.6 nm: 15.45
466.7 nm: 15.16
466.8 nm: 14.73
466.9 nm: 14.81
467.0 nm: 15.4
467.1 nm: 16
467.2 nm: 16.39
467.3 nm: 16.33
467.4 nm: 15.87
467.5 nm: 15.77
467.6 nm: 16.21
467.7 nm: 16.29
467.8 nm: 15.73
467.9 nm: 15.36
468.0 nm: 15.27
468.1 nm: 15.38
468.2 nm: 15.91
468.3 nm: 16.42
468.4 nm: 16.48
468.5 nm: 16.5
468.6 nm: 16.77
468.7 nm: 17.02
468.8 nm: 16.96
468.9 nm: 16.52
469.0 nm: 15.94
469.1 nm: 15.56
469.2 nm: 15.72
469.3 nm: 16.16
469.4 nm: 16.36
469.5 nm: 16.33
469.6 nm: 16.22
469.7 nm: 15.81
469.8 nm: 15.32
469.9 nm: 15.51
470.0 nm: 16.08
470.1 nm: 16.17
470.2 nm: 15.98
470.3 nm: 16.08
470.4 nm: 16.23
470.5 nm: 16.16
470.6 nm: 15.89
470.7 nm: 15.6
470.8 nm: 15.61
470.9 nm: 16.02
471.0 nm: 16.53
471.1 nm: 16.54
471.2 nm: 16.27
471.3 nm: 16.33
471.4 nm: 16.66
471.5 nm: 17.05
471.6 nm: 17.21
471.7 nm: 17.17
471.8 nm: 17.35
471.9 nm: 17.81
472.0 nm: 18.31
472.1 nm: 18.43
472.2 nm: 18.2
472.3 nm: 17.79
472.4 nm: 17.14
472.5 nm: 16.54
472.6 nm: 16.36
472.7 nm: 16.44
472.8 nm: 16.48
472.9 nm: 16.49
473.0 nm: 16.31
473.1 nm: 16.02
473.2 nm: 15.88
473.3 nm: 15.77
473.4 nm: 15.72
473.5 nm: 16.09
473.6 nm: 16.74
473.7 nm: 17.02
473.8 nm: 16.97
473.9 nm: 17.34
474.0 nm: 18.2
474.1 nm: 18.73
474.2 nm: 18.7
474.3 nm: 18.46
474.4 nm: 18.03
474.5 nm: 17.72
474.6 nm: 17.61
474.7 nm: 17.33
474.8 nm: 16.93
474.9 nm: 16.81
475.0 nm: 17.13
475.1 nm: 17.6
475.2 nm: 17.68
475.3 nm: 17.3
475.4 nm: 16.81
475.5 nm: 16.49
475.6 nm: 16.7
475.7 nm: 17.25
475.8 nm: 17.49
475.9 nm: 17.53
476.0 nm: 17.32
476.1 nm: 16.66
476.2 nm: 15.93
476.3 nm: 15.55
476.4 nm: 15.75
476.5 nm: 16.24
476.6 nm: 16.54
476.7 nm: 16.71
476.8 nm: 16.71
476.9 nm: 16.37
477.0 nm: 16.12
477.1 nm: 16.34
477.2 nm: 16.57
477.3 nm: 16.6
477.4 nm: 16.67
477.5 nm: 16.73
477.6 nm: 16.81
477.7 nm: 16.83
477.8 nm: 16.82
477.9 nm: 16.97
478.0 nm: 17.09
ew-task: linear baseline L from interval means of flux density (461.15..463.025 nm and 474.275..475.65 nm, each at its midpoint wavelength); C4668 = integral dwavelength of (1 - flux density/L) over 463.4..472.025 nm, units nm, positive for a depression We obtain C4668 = 0.53 nm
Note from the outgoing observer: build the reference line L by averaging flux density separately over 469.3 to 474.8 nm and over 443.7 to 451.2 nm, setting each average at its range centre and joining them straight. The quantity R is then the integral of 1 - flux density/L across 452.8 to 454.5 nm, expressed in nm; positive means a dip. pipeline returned 0.08 nm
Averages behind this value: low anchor 15.9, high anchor 16.8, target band 15.3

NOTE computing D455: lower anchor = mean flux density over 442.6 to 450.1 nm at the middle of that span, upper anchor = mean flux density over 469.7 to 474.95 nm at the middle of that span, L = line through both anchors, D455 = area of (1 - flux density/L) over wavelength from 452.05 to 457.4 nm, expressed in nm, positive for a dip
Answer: 0.07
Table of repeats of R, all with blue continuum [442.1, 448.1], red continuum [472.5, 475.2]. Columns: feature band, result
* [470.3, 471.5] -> 0.05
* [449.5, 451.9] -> -0.17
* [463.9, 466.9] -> 0.06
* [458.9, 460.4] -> 0.01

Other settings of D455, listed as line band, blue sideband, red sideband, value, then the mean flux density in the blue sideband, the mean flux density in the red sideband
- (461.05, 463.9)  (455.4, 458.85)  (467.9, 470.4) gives -0.22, 16.1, 16.1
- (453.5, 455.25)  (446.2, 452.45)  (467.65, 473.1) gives 0.05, 16.3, 16.4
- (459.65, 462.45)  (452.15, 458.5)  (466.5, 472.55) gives -0.17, 15.8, 16.3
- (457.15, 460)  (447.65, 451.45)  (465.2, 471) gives 0.06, 16.6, 16.1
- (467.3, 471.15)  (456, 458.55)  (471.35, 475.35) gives 0.20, 16.2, 17.2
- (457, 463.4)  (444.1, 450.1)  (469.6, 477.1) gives -0.15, 15.7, 16.8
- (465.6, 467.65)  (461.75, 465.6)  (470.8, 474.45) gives 0.12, 16.9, 17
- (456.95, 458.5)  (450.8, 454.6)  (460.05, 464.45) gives 0.04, 15.8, 17.1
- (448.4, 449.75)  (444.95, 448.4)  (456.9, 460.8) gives -0.06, 15.4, 16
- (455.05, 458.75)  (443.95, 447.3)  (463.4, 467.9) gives -0.07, 15.2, 16.3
